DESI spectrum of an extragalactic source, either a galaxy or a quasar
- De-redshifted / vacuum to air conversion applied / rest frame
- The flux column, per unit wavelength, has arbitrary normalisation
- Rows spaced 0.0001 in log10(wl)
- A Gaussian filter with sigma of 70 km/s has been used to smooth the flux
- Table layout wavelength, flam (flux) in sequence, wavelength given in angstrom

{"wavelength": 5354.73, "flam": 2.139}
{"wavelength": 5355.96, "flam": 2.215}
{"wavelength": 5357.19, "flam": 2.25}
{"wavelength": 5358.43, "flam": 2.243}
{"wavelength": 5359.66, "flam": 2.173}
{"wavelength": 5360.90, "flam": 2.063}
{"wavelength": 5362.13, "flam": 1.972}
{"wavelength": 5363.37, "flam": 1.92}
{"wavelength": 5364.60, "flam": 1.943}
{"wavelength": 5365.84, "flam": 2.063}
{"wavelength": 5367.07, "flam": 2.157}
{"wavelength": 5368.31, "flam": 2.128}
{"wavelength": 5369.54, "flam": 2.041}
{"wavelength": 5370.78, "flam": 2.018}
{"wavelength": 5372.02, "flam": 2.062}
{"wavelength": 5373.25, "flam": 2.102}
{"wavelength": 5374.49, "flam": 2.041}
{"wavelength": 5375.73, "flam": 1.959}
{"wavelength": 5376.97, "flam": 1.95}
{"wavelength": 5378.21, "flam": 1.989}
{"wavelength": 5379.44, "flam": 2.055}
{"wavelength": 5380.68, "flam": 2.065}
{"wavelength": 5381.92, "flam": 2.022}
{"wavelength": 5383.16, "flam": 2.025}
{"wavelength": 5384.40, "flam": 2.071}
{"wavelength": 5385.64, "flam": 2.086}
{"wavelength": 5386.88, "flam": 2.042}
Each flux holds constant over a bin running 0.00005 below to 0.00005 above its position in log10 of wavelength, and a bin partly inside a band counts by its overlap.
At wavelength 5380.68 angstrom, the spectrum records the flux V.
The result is 2.065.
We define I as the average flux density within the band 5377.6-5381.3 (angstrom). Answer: 2.04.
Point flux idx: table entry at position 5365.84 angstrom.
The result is 2.063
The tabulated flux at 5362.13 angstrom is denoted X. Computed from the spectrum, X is 1.972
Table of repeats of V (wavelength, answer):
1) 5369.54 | 2.041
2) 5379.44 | 2.055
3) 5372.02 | 2.062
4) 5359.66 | 2.173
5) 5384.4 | 2.071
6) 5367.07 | 2.157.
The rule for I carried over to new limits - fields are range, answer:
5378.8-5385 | 2.05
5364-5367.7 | 2.05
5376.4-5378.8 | 1.97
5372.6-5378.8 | 2.01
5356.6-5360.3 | 2.22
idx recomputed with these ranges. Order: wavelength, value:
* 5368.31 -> 2.128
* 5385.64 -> 2.086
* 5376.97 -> 1.95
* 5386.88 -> 2.042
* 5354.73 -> 2.139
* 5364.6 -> 1.943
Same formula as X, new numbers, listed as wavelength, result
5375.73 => 1.959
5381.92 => 2.022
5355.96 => 2.215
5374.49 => 2.041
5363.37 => 1.92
